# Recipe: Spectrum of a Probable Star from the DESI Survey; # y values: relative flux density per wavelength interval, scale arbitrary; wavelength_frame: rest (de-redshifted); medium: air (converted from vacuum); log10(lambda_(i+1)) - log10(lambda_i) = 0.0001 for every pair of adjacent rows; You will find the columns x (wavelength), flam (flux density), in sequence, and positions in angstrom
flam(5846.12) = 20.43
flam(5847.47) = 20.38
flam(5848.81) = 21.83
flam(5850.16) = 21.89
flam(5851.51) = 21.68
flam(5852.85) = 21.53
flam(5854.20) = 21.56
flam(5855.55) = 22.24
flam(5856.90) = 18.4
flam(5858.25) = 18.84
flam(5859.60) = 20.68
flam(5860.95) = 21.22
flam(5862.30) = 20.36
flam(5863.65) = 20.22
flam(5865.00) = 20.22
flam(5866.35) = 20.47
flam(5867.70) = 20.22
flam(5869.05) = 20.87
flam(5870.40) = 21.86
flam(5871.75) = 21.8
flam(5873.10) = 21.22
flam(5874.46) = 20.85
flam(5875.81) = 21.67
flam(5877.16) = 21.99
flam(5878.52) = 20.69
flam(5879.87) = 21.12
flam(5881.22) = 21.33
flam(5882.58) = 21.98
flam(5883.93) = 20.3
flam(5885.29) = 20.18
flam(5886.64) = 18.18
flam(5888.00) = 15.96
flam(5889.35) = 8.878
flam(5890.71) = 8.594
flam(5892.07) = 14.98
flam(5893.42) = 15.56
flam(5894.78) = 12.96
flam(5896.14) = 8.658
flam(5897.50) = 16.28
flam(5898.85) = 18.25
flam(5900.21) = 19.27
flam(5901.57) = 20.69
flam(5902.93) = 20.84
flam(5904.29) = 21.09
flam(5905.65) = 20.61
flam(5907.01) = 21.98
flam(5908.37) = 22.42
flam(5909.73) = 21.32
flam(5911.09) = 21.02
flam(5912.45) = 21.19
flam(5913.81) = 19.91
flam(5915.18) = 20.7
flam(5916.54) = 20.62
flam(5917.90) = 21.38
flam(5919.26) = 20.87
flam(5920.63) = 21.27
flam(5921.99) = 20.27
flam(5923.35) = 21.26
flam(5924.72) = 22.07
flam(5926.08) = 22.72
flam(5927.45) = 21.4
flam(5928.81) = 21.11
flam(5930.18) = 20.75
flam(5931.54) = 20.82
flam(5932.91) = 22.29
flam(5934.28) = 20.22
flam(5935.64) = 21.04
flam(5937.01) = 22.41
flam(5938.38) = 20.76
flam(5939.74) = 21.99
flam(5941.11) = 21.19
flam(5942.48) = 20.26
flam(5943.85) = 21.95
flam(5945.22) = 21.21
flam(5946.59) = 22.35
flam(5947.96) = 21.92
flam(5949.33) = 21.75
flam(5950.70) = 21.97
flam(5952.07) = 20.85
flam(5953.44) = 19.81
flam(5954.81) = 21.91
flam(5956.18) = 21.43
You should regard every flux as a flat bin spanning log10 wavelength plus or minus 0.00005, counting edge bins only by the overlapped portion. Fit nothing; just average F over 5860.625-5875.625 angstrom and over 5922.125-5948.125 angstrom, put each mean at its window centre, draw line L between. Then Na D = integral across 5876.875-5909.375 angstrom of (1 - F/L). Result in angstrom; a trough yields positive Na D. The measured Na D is 4.7 angstrom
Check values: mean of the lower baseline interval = 20.9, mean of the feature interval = 18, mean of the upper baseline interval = 21.4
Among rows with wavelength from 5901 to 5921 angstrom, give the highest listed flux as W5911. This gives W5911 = 22.42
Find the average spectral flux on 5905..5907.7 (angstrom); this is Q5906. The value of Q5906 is 21.3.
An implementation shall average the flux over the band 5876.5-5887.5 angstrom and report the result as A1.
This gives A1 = 20.6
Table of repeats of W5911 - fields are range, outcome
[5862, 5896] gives 21.99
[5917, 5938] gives 22.72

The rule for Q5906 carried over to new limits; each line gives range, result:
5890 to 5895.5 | 13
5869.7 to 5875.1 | 21.4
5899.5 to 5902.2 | 19.9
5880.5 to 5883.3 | 21.6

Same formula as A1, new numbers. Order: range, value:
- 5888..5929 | 18.9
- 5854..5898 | 18.8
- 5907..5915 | 21.2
